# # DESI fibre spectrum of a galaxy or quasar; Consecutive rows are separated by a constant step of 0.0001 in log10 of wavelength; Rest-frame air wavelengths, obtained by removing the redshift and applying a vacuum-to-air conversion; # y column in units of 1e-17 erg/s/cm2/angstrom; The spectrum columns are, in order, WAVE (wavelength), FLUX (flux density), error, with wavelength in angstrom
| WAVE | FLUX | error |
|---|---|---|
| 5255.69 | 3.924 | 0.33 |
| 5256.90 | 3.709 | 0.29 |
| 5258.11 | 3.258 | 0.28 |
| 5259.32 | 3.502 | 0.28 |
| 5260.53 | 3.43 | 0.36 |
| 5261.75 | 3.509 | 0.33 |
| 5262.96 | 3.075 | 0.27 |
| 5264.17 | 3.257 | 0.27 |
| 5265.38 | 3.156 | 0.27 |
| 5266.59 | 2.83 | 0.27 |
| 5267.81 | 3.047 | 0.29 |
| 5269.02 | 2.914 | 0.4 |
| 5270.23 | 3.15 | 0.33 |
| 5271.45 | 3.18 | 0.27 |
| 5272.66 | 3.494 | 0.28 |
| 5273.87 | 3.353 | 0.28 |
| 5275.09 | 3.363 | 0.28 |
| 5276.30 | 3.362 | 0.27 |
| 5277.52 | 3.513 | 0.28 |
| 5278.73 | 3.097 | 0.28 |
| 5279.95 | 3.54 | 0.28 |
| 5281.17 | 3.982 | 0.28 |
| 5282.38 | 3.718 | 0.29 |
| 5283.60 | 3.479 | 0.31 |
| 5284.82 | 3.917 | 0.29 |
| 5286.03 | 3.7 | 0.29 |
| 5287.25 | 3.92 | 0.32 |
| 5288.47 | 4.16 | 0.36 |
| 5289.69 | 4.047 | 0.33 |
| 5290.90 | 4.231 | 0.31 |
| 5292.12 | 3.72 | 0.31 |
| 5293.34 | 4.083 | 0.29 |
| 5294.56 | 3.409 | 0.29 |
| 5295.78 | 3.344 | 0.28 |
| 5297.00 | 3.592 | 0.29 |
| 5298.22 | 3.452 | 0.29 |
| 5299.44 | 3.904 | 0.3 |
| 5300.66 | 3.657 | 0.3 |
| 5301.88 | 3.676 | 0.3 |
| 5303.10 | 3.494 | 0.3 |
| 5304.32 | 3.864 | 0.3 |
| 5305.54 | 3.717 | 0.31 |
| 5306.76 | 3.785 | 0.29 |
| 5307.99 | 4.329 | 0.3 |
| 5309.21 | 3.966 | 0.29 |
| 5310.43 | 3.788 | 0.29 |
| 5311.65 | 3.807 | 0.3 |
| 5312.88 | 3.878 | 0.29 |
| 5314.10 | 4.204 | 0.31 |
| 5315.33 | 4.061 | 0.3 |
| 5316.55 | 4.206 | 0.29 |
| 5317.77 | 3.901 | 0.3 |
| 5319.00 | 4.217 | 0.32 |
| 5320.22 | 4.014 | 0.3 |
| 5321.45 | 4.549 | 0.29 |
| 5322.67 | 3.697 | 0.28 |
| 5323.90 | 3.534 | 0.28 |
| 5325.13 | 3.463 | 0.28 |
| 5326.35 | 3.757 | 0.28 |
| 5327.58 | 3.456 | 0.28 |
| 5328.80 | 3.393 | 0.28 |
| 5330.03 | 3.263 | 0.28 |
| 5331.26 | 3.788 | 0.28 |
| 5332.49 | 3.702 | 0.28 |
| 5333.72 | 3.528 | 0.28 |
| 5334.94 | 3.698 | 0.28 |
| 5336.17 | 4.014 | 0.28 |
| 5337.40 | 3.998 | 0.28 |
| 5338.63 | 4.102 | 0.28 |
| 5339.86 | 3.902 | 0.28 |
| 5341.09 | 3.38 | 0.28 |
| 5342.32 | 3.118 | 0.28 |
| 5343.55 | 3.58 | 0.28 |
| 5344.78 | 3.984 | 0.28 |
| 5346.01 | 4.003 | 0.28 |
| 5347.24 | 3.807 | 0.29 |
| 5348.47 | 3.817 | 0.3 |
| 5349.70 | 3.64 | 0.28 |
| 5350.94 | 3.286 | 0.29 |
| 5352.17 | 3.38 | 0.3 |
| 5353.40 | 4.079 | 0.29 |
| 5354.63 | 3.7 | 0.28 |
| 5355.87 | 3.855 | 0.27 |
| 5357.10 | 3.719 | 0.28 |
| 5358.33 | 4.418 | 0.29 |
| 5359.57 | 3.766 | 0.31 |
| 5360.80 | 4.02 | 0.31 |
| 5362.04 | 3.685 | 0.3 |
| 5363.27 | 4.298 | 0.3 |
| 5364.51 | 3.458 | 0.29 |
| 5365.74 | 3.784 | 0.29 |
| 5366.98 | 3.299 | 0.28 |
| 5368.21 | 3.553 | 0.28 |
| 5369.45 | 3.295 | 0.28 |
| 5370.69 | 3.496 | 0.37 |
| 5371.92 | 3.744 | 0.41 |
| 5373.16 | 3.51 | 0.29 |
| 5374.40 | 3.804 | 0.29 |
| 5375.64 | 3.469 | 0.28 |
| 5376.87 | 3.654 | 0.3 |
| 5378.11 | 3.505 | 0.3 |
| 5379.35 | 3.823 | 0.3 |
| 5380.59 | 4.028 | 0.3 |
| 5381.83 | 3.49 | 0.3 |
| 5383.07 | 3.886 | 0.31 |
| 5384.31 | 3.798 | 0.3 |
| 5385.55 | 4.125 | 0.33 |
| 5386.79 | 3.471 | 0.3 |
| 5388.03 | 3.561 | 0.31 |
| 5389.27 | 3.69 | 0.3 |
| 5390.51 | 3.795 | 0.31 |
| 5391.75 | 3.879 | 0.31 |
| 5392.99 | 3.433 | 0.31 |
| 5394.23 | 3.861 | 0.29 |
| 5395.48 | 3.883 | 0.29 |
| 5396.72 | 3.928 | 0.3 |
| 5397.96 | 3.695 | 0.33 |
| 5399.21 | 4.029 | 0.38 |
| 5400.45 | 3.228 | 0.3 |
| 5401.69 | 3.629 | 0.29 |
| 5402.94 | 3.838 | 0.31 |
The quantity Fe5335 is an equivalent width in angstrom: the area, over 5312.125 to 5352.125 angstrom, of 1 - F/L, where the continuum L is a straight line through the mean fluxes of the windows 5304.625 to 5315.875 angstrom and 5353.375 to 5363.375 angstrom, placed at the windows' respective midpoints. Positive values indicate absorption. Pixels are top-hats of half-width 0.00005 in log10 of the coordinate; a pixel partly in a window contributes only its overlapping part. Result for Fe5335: 1.64 angstrom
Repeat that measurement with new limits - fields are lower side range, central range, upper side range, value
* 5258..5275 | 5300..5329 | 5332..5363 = -2.5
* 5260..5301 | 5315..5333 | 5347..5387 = -0.9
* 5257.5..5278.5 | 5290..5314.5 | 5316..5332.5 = -1.5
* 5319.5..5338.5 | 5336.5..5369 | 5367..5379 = -1.1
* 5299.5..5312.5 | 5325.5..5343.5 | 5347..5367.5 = 0.7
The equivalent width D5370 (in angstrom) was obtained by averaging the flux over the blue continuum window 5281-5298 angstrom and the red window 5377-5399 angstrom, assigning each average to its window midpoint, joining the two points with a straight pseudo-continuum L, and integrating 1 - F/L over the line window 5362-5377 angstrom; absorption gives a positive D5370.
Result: 0.6 angstrom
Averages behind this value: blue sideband 3.8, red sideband 3.76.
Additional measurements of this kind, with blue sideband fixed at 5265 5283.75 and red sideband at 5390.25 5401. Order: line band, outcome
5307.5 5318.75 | -1.8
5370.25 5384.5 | 0.0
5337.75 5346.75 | -0.4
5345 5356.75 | -0.5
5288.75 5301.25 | -1.3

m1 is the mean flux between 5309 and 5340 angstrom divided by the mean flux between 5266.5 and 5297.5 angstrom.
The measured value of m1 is 1.1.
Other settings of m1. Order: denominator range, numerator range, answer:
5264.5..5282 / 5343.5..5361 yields 1.16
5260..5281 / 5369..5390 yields 1.12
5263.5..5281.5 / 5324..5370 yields 1.13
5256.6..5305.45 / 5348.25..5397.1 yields 1.05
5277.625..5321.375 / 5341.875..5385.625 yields 0.97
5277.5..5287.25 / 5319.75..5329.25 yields 1.03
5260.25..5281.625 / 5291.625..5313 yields 1.14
